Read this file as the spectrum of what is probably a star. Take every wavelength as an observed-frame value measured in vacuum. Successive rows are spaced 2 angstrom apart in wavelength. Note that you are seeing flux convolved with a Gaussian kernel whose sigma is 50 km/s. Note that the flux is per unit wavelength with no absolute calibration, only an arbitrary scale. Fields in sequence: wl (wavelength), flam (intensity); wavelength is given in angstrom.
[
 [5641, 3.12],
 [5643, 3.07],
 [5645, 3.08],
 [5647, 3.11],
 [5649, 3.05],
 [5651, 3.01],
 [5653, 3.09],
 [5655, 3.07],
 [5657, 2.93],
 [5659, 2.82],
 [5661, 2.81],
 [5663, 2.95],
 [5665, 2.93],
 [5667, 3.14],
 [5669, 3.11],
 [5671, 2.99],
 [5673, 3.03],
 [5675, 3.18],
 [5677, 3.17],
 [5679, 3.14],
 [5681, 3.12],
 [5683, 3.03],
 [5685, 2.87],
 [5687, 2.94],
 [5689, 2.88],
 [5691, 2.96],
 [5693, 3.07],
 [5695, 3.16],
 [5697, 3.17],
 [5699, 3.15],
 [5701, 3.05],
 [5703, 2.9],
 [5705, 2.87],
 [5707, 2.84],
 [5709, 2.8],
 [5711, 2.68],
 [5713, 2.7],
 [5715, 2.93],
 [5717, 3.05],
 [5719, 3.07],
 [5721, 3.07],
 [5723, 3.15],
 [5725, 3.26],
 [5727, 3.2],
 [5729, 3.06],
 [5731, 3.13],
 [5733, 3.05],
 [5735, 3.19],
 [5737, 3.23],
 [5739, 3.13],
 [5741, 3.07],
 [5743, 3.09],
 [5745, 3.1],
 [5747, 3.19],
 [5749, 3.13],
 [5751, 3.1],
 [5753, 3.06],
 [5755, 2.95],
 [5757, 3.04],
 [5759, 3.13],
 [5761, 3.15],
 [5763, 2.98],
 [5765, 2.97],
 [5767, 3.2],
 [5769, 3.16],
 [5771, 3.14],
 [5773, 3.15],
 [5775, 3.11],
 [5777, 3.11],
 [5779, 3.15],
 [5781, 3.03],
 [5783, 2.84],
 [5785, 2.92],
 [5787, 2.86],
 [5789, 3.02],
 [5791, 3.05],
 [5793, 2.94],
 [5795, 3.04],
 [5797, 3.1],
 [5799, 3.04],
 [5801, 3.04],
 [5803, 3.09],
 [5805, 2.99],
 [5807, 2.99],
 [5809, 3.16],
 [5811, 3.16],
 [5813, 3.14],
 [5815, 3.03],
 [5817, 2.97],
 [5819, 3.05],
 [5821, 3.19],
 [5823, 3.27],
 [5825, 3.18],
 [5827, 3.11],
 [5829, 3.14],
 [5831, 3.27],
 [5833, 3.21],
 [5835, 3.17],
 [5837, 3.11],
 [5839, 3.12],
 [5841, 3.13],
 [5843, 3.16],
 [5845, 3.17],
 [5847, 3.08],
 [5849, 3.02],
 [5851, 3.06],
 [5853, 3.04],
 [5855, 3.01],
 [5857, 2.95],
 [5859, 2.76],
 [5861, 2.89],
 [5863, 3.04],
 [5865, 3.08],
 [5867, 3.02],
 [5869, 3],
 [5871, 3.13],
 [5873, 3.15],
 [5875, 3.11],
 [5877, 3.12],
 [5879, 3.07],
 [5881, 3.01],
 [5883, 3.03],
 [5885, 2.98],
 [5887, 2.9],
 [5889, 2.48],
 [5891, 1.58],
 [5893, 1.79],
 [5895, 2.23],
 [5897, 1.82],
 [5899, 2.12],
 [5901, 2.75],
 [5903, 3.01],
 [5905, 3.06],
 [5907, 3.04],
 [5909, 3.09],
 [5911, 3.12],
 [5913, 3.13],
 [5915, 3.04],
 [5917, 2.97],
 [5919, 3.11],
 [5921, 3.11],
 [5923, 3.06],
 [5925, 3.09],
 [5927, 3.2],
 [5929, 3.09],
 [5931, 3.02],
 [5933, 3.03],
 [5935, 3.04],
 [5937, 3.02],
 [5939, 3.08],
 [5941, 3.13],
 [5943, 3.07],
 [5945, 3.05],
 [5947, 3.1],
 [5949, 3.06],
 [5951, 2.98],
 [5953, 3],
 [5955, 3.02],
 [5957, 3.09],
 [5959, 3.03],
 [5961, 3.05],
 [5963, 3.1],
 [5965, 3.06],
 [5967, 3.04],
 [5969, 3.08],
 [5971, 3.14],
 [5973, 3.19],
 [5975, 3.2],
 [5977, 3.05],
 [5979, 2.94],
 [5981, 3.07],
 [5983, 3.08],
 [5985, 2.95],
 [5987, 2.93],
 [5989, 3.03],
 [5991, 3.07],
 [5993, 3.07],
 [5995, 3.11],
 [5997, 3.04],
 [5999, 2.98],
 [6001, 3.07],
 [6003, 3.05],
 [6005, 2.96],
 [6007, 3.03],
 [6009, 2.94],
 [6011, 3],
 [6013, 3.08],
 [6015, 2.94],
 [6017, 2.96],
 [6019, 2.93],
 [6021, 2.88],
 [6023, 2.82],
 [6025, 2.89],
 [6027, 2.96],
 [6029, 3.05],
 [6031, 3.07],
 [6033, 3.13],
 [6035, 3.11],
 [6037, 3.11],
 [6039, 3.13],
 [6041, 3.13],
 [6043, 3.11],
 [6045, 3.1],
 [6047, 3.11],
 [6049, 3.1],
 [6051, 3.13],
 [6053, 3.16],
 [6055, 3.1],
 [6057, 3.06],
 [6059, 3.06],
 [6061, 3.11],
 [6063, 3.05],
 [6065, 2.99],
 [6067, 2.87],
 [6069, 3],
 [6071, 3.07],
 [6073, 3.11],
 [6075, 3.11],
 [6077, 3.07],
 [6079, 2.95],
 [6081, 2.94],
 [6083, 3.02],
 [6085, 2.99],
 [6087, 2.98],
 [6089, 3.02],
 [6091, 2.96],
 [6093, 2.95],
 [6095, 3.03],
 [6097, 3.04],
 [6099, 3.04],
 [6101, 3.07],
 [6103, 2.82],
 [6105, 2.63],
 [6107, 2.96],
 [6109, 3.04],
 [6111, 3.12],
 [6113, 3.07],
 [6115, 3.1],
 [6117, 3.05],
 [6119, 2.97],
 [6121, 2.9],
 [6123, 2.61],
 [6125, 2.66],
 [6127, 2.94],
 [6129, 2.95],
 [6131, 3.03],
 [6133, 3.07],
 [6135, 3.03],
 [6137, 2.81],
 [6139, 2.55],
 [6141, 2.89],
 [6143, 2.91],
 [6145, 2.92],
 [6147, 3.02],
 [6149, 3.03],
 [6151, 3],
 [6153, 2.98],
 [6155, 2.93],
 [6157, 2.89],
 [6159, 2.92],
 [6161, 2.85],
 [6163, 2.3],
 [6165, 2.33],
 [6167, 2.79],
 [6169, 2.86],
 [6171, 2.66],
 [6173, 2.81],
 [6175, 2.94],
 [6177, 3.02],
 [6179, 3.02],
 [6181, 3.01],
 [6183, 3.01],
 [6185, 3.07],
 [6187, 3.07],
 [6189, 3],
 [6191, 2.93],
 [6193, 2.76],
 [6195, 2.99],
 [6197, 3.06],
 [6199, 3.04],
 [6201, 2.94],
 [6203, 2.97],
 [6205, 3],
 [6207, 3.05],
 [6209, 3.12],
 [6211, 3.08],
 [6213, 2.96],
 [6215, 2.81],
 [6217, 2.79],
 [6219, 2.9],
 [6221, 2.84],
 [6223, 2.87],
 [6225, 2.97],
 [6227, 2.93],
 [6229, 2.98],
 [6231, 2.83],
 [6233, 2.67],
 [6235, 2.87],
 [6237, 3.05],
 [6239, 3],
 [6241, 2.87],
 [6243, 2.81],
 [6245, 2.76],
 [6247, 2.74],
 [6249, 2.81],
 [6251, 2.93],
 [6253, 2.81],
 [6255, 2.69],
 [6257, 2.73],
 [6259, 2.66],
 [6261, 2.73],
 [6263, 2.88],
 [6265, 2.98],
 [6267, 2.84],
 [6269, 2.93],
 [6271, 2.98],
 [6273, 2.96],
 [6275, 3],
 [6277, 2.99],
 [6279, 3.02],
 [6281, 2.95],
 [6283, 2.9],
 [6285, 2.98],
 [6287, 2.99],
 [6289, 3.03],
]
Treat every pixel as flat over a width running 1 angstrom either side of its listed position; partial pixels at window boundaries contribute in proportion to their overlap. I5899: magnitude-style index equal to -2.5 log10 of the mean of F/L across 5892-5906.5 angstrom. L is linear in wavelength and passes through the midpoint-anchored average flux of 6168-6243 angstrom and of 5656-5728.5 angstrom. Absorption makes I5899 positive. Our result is 0.225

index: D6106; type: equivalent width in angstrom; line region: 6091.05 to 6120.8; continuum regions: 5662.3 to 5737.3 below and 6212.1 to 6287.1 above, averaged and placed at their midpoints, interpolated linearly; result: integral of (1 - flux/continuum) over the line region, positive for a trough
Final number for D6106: -0.72 angstrom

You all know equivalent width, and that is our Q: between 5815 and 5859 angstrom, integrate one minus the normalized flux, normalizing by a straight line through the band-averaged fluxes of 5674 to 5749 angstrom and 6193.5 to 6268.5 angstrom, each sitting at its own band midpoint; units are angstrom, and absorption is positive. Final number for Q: -1.4 angstrom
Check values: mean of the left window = 3.05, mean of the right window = 2.89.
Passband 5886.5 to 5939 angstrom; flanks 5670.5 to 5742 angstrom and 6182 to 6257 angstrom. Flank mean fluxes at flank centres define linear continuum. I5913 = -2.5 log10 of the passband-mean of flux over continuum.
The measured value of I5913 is 0.067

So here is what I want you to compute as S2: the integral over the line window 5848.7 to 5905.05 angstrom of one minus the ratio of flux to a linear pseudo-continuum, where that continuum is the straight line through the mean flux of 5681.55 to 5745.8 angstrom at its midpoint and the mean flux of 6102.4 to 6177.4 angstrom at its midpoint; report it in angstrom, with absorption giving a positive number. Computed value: 3.35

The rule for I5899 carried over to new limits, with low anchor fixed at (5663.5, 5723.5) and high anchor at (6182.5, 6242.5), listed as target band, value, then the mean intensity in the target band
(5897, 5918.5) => 0.035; 2.89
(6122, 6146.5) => 0.033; 2.87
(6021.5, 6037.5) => -0.016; 3.01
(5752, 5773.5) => -0.031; 3.08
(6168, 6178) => 0.035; 2.86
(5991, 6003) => -0.031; 3.05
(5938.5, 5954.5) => -0.029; 3.06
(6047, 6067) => -0.040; 3.08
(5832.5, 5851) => -0.049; 3.12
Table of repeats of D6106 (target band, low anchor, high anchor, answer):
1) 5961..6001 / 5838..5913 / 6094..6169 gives -2.5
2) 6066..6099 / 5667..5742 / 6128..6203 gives -0.9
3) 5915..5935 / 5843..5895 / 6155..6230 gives -1.2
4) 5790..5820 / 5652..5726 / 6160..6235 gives -0.7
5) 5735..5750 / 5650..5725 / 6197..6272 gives -0.8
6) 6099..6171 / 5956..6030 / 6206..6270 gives 1.2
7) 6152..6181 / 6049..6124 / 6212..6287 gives 1.3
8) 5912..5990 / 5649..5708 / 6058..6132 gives -1.8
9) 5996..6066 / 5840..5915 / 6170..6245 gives -3.3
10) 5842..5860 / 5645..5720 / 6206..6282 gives -0.4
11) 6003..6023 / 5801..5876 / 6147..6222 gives 0.2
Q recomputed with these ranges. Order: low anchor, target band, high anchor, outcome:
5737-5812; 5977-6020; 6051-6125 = 0.1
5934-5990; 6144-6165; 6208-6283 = 0.6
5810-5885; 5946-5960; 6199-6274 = 0.0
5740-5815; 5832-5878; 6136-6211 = -0.5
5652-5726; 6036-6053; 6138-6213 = -1.1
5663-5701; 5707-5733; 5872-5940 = 0.2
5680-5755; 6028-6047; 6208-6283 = -1.0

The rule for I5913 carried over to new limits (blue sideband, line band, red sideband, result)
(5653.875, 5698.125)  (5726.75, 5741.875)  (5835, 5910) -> -0.05 mag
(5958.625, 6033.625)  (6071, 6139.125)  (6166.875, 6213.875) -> 0.01 mag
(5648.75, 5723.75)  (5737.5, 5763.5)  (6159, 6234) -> -0.04 mag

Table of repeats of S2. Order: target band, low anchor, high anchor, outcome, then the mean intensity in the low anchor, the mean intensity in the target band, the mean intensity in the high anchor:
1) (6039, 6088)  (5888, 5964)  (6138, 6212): -2.63 angstrom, 2.89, 3.06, 2.91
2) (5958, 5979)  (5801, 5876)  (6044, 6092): -0.17 angstrom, 3.08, 3.09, 3.04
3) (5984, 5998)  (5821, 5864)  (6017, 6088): 0.12 angstrom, 3.09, 3.03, 3.04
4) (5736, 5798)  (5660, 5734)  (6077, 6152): -1.32 angstrom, 3.02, 3.07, 2.95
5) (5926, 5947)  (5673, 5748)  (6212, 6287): -0.70 angstrom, 3.04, 3.07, 2.88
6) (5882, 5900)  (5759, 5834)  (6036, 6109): 4.34 angstrom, 3.08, 2.33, 3.03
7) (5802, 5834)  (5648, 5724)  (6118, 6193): -1.70 angstrom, 3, 3.12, 2.88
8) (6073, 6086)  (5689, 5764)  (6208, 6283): -0.37 angstrom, 3.05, 3.02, 2.89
